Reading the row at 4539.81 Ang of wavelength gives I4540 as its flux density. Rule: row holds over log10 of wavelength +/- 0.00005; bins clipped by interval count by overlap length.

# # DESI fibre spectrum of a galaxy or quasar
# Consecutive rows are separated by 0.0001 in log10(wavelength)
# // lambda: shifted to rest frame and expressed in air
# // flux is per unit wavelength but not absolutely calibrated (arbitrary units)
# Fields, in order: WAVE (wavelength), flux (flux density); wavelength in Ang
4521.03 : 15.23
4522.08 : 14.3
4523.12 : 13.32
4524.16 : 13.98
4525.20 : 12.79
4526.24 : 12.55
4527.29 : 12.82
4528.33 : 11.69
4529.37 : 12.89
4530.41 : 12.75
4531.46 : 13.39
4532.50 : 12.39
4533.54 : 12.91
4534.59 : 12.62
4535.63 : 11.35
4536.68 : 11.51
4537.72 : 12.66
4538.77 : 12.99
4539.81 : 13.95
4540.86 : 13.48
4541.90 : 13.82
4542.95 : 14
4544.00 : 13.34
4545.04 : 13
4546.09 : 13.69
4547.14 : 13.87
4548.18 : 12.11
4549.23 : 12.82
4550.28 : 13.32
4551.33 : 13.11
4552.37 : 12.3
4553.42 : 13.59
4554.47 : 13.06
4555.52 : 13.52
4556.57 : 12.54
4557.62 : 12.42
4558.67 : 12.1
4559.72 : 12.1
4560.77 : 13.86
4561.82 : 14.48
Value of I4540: 13.95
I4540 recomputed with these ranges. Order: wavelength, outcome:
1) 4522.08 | 14.3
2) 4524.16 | 13.98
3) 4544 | 13.34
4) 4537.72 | 12.66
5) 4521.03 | 15.23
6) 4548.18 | 12.11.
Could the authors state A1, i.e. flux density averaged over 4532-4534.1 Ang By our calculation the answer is 12.6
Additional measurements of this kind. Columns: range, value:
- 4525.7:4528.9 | 12.4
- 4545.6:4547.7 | 13.8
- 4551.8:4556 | 13.1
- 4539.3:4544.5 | 13.7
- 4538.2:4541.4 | 13.5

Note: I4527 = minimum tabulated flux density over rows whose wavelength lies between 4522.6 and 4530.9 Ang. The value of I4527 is 11.69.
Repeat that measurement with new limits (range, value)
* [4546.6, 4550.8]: 12.11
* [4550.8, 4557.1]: 12.3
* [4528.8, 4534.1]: 12.39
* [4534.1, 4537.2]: 11.35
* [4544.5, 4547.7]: 13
